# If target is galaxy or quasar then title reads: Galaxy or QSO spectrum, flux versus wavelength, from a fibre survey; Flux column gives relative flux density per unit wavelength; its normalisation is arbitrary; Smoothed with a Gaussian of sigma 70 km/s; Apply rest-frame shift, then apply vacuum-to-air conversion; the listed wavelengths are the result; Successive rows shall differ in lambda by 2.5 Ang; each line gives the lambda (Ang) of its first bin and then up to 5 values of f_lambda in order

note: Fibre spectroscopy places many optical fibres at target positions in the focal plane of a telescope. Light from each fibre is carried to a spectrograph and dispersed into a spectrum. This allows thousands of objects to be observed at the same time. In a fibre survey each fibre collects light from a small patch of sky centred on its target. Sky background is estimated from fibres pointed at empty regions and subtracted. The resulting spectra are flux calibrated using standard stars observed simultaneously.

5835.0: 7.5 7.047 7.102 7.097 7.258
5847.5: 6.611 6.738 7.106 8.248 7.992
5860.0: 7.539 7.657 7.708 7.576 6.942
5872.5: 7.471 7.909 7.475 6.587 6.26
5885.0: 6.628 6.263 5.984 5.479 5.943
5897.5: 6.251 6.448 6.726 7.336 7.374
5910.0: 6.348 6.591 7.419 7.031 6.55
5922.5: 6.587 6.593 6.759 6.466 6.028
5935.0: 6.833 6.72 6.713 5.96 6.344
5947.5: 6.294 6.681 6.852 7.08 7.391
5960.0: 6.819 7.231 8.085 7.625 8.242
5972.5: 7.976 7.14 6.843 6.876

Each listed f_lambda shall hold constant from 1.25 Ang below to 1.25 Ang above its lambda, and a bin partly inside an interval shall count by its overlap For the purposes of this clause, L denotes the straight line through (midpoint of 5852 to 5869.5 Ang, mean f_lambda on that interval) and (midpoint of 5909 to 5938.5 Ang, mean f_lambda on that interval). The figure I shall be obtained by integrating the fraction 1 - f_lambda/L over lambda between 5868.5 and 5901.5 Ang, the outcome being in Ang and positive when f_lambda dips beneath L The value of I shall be 3.17 Ang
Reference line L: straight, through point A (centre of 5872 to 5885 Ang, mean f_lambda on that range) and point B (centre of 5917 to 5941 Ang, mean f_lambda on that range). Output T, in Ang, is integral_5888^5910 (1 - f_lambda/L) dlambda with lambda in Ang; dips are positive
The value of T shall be 1.4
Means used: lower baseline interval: 7.07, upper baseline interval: 6.61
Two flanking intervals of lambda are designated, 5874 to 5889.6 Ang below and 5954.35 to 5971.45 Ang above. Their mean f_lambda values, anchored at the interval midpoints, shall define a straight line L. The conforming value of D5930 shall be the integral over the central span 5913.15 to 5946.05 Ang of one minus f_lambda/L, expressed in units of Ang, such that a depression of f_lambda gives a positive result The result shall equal 2.72 Ang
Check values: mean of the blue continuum 6.79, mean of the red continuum 7.52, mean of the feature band 6.62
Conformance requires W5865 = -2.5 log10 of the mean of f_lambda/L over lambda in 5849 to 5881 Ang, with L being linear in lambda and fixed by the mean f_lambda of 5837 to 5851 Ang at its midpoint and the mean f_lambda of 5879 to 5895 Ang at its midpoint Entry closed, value -0.14 mag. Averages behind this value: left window 6.98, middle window 7.47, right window 6.17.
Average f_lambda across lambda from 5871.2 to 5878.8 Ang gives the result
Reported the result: 7.61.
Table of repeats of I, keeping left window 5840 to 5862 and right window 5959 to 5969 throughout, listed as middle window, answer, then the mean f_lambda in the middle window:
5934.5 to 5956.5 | 2.5 Ang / 6.61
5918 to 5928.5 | 1.1 Ang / 6.65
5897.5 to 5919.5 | 1.6 Ang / 6.86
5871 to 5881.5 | 0.0 Ang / 7.32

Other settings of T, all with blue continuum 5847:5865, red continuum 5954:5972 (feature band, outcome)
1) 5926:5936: 1.3 Ang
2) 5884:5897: 2.5 Ang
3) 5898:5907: 0.8 Ang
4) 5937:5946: 1.3 Ang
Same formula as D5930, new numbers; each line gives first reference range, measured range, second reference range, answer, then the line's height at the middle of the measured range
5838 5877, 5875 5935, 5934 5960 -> 3.5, 7.02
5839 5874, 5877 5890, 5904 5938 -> 1.1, 7.11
